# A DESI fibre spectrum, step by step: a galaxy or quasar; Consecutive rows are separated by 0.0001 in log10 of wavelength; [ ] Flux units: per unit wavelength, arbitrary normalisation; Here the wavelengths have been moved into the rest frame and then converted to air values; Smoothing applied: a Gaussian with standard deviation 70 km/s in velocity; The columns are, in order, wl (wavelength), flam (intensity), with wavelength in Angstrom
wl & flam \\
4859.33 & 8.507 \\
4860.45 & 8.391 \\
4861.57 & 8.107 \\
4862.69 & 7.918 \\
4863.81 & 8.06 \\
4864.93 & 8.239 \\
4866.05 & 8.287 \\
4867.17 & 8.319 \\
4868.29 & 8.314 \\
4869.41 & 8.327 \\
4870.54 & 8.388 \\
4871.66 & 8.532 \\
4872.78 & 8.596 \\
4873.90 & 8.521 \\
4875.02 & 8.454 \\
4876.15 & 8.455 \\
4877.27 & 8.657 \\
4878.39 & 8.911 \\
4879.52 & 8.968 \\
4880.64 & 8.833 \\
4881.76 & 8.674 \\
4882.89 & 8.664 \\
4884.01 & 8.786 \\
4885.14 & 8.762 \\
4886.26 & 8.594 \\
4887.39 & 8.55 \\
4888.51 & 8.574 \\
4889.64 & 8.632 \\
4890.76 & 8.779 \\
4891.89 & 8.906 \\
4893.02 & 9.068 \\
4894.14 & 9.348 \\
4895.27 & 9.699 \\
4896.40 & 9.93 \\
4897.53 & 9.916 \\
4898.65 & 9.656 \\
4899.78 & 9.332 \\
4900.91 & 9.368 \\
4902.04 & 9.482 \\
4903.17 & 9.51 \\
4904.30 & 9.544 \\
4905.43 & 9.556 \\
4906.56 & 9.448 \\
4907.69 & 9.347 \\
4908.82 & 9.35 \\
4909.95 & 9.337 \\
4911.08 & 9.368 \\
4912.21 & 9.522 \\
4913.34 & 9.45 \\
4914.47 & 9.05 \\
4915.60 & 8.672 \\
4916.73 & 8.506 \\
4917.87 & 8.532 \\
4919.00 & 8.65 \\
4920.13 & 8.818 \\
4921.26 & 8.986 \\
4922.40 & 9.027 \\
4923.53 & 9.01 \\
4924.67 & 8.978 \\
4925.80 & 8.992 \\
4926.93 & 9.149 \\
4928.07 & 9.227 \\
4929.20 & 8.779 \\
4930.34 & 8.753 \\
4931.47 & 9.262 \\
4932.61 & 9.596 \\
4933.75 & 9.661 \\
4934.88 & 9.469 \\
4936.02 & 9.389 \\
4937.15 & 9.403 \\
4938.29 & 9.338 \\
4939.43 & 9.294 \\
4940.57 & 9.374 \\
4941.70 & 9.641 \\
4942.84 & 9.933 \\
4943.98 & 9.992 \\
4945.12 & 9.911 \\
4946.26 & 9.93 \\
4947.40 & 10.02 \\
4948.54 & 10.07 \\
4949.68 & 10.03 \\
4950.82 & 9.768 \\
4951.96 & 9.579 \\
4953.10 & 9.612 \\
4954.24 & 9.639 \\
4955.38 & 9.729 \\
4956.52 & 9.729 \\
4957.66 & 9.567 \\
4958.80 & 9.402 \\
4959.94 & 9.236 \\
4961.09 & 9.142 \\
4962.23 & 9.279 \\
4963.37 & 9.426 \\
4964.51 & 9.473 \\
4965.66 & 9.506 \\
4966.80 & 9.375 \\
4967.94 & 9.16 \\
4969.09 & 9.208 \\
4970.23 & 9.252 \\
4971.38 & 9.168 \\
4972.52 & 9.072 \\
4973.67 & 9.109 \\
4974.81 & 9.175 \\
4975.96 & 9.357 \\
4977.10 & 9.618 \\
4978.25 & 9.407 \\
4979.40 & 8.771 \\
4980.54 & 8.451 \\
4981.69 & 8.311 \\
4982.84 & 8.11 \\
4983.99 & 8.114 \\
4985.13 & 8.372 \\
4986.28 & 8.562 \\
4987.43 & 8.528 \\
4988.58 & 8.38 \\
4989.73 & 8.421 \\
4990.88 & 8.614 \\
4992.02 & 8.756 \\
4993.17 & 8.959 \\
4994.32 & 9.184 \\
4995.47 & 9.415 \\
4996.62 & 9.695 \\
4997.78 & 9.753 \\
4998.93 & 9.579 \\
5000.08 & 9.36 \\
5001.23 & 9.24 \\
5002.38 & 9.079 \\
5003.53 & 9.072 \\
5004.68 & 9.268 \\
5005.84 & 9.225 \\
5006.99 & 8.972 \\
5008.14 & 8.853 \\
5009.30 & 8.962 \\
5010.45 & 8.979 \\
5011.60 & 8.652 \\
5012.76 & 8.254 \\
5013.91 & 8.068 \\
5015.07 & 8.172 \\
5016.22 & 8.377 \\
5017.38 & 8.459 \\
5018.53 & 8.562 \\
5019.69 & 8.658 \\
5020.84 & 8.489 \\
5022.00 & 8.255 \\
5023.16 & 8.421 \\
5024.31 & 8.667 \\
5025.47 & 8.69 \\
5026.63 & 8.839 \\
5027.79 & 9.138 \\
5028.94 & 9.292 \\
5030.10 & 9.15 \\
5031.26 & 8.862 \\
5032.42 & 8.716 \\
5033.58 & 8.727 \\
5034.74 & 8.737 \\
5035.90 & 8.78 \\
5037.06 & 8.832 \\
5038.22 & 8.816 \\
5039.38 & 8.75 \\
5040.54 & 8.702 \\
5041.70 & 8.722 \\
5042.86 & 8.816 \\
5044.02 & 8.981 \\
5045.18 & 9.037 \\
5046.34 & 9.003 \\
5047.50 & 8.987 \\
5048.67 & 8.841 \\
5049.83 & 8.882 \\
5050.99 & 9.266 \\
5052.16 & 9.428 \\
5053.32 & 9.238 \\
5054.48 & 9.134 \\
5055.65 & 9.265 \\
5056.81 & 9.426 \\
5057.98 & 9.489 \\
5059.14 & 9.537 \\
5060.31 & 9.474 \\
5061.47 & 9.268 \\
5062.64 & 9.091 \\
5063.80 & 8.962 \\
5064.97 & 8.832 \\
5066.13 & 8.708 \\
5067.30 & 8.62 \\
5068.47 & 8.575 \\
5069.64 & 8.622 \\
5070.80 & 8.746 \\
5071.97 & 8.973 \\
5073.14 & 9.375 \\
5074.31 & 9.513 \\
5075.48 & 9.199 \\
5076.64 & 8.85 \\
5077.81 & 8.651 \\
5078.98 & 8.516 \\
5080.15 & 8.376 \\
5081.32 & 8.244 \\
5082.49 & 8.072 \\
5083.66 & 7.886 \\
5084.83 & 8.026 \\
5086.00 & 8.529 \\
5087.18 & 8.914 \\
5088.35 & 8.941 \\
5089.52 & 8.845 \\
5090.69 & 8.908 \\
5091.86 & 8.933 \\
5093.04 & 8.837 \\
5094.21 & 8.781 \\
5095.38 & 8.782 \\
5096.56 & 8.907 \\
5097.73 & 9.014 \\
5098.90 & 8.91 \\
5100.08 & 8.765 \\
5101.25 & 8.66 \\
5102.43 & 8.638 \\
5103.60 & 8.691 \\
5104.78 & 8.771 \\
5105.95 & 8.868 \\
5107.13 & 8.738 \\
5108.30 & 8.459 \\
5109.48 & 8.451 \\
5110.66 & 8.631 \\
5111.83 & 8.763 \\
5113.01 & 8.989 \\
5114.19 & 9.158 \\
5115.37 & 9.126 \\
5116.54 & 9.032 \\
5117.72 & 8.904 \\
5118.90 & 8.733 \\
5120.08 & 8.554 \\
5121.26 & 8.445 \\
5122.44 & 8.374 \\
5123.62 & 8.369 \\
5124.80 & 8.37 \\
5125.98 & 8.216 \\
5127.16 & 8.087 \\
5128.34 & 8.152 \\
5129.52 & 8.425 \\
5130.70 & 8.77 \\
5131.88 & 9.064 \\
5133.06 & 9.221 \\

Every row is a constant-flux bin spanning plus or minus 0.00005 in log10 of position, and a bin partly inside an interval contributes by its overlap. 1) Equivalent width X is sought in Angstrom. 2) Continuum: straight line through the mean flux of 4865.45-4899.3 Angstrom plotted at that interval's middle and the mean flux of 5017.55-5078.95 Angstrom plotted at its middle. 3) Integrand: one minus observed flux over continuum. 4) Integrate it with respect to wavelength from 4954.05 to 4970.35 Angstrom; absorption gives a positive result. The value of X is -1.0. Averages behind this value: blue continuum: 8.8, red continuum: 8.93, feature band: 9.41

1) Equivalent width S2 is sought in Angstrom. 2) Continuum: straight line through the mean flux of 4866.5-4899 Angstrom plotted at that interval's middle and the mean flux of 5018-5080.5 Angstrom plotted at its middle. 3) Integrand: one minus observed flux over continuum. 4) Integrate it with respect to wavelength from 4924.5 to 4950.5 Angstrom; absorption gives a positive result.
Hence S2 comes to -1.9 Angstrom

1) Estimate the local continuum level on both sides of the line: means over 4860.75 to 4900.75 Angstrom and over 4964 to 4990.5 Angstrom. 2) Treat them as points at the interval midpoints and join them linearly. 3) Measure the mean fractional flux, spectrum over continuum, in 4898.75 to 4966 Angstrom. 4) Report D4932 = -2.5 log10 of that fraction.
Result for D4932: -0.07 mag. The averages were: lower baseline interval 8.74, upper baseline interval 8.9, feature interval 9.38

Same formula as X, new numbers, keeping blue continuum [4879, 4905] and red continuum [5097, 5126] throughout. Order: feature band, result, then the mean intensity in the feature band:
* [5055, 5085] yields -0.3 Angstrom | 8.87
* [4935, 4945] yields -0.6 Angstrom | 9.56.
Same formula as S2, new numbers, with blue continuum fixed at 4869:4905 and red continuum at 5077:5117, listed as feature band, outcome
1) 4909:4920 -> -0.11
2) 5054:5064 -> -0.64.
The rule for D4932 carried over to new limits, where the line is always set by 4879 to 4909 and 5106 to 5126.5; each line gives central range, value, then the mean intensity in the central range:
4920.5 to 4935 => -0.01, 9.13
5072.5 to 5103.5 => 0.00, 8.73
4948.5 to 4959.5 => -0.08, 9.7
